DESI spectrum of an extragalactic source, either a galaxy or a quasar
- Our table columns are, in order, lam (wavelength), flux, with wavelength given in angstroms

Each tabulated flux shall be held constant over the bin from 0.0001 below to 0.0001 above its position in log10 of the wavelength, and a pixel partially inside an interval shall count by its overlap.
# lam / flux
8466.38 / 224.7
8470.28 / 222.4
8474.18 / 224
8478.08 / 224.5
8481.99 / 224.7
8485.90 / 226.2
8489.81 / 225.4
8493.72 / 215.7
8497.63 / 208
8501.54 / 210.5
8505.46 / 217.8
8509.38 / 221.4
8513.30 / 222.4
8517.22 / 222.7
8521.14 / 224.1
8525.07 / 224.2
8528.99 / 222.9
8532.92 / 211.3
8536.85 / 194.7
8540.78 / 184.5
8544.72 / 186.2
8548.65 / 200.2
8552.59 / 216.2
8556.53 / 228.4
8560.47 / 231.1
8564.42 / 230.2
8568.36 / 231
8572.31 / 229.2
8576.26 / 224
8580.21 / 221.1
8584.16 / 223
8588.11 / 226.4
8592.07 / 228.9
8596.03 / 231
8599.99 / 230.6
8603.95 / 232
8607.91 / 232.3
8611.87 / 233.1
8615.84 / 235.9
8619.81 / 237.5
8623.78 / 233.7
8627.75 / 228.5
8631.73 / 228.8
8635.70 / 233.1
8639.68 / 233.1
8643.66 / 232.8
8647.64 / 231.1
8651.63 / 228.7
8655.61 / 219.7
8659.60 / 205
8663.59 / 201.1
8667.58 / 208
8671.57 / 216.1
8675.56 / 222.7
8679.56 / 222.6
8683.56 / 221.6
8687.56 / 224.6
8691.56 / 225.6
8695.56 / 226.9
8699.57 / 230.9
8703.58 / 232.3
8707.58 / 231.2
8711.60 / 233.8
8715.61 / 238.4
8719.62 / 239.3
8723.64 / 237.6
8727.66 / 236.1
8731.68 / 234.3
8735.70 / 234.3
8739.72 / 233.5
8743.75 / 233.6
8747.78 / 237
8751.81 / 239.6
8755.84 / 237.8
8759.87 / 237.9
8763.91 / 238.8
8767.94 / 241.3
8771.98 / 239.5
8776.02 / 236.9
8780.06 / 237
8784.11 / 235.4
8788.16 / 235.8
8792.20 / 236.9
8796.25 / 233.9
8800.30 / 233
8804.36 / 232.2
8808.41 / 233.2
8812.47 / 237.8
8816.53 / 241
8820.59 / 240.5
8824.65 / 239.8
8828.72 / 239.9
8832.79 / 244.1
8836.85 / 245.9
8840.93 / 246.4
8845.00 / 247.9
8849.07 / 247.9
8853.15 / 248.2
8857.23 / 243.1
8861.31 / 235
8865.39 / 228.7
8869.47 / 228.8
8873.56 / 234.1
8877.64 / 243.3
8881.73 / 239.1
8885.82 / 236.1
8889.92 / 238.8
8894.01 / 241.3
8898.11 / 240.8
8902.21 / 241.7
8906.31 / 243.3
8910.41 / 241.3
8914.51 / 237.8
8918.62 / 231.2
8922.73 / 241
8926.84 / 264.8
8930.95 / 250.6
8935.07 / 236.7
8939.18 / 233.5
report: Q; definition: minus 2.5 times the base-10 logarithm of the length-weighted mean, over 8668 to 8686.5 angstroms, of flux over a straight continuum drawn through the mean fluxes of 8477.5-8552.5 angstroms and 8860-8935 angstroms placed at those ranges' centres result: 0.02 mag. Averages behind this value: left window 214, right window 240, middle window 220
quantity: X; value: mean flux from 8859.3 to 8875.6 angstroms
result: 232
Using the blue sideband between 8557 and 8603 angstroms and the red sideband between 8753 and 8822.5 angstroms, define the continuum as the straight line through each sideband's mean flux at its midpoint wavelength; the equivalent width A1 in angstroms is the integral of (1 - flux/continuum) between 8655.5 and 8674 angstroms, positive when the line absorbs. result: 1.79 angstroms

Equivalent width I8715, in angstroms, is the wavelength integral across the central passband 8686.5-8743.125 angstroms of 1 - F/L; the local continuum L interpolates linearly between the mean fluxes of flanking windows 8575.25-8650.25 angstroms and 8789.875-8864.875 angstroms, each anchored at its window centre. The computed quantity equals 0.5 angstroms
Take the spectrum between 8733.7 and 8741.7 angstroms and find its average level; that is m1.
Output 234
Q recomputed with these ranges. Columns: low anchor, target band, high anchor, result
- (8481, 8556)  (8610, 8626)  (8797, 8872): -0.06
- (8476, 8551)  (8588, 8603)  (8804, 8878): -0.04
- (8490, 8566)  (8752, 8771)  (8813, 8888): -0.03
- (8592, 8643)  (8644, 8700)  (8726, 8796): 0.07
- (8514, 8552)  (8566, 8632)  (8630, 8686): -0.07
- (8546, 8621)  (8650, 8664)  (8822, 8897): 0.08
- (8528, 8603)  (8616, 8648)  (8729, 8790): -0.04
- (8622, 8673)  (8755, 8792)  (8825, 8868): -0.01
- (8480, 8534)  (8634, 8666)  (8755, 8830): 0.03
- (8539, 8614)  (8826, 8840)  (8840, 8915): -0.03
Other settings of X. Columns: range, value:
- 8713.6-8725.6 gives 239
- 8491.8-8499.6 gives 212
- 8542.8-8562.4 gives 213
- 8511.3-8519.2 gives 223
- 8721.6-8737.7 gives 236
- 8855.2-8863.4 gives 239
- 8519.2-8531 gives 224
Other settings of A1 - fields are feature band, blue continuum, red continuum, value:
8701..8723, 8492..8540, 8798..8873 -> -0.5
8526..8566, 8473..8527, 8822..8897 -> 2.2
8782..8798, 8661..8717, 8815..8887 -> -0.1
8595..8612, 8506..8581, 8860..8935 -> -0.8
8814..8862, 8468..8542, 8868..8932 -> -1.3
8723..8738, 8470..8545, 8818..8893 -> -0.2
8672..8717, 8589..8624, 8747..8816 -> 1.3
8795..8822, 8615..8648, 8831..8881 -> 0.4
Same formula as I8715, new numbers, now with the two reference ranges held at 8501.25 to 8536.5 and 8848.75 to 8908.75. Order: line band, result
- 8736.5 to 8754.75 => -0.3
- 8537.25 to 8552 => 1.8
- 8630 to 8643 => -0.4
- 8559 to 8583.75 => -0.6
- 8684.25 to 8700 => 0.2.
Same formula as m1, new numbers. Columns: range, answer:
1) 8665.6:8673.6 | 212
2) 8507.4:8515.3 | 222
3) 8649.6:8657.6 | 224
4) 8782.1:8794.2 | 236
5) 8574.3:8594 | 225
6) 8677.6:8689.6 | 223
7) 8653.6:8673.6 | 210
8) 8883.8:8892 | 237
